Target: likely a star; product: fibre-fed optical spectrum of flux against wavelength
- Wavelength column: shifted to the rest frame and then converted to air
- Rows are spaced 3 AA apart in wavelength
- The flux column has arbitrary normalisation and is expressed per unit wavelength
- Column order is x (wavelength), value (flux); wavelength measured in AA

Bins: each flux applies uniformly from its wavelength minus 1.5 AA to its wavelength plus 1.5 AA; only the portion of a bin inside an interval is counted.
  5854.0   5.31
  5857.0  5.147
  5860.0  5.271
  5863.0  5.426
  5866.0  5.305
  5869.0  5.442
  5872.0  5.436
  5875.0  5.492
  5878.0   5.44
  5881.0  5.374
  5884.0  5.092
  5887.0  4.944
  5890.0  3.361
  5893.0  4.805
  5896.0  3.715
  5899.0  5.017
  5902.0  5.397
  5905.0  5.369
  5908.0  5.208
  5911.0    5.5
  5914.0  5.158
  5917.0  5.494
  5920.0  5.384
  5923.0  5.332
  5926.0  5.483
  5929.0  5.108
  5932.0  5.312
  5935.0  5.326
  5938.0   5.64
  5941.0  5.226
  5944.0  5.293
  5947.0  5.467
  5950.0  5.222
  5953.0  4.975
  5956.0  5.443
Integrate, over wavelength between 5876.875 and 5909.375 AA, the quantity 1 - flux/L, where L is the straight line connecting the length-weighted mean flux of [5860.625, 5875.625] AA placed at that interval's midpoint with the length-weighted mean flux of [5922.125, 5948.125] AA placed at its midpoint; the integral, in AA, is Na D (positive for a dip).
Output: 3.1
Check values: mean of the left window 5.41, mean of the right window 5.35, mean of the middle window 4.88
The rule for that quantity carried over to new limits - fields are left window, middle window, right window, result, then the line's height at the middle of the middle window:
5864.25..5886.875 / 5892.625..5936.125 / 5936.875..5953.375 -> 1.2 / 5.33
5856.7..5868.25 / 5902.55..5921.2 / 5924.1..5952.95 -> -0.1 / 5.32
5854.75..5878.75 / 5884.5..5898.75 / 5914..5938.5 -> 2.7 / 5.36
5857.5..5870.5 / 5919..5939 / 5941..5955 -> -0.4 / 5.27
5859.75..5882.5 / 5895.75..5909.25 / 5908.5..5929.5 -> 0.8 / 5.37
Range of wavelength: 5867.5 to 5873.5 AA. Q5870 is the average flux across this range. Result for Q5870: 5.44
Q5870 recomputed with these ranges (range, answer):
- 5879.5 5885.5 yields 5.23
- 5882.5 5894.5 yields 4.55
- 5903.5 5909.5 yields 5.29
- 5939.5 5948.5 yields 5.33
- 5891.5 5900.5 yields 4.51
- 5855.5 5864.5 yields 5.28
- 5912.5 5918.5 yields 5.33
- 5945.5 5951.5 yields 5.34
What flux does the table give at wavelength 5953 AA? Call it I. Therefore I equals 4.975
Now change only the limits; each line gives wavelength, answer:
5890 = 3.361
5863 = 5.426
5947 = 5.467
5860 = 5.271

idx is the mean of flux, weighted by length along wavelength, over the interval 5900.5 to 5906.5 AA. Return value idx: 5.38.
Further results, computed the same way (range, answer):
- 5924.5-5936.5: 5.31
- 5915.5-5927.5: 5.42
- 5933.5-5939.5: 5.48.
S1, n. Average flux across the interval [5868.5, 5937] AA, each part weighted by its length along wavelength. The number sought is 5.14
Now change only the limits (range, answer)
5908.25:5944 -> 5.35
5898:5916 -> 5.29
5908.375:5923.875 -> 5.36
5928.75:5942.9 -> 5.34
